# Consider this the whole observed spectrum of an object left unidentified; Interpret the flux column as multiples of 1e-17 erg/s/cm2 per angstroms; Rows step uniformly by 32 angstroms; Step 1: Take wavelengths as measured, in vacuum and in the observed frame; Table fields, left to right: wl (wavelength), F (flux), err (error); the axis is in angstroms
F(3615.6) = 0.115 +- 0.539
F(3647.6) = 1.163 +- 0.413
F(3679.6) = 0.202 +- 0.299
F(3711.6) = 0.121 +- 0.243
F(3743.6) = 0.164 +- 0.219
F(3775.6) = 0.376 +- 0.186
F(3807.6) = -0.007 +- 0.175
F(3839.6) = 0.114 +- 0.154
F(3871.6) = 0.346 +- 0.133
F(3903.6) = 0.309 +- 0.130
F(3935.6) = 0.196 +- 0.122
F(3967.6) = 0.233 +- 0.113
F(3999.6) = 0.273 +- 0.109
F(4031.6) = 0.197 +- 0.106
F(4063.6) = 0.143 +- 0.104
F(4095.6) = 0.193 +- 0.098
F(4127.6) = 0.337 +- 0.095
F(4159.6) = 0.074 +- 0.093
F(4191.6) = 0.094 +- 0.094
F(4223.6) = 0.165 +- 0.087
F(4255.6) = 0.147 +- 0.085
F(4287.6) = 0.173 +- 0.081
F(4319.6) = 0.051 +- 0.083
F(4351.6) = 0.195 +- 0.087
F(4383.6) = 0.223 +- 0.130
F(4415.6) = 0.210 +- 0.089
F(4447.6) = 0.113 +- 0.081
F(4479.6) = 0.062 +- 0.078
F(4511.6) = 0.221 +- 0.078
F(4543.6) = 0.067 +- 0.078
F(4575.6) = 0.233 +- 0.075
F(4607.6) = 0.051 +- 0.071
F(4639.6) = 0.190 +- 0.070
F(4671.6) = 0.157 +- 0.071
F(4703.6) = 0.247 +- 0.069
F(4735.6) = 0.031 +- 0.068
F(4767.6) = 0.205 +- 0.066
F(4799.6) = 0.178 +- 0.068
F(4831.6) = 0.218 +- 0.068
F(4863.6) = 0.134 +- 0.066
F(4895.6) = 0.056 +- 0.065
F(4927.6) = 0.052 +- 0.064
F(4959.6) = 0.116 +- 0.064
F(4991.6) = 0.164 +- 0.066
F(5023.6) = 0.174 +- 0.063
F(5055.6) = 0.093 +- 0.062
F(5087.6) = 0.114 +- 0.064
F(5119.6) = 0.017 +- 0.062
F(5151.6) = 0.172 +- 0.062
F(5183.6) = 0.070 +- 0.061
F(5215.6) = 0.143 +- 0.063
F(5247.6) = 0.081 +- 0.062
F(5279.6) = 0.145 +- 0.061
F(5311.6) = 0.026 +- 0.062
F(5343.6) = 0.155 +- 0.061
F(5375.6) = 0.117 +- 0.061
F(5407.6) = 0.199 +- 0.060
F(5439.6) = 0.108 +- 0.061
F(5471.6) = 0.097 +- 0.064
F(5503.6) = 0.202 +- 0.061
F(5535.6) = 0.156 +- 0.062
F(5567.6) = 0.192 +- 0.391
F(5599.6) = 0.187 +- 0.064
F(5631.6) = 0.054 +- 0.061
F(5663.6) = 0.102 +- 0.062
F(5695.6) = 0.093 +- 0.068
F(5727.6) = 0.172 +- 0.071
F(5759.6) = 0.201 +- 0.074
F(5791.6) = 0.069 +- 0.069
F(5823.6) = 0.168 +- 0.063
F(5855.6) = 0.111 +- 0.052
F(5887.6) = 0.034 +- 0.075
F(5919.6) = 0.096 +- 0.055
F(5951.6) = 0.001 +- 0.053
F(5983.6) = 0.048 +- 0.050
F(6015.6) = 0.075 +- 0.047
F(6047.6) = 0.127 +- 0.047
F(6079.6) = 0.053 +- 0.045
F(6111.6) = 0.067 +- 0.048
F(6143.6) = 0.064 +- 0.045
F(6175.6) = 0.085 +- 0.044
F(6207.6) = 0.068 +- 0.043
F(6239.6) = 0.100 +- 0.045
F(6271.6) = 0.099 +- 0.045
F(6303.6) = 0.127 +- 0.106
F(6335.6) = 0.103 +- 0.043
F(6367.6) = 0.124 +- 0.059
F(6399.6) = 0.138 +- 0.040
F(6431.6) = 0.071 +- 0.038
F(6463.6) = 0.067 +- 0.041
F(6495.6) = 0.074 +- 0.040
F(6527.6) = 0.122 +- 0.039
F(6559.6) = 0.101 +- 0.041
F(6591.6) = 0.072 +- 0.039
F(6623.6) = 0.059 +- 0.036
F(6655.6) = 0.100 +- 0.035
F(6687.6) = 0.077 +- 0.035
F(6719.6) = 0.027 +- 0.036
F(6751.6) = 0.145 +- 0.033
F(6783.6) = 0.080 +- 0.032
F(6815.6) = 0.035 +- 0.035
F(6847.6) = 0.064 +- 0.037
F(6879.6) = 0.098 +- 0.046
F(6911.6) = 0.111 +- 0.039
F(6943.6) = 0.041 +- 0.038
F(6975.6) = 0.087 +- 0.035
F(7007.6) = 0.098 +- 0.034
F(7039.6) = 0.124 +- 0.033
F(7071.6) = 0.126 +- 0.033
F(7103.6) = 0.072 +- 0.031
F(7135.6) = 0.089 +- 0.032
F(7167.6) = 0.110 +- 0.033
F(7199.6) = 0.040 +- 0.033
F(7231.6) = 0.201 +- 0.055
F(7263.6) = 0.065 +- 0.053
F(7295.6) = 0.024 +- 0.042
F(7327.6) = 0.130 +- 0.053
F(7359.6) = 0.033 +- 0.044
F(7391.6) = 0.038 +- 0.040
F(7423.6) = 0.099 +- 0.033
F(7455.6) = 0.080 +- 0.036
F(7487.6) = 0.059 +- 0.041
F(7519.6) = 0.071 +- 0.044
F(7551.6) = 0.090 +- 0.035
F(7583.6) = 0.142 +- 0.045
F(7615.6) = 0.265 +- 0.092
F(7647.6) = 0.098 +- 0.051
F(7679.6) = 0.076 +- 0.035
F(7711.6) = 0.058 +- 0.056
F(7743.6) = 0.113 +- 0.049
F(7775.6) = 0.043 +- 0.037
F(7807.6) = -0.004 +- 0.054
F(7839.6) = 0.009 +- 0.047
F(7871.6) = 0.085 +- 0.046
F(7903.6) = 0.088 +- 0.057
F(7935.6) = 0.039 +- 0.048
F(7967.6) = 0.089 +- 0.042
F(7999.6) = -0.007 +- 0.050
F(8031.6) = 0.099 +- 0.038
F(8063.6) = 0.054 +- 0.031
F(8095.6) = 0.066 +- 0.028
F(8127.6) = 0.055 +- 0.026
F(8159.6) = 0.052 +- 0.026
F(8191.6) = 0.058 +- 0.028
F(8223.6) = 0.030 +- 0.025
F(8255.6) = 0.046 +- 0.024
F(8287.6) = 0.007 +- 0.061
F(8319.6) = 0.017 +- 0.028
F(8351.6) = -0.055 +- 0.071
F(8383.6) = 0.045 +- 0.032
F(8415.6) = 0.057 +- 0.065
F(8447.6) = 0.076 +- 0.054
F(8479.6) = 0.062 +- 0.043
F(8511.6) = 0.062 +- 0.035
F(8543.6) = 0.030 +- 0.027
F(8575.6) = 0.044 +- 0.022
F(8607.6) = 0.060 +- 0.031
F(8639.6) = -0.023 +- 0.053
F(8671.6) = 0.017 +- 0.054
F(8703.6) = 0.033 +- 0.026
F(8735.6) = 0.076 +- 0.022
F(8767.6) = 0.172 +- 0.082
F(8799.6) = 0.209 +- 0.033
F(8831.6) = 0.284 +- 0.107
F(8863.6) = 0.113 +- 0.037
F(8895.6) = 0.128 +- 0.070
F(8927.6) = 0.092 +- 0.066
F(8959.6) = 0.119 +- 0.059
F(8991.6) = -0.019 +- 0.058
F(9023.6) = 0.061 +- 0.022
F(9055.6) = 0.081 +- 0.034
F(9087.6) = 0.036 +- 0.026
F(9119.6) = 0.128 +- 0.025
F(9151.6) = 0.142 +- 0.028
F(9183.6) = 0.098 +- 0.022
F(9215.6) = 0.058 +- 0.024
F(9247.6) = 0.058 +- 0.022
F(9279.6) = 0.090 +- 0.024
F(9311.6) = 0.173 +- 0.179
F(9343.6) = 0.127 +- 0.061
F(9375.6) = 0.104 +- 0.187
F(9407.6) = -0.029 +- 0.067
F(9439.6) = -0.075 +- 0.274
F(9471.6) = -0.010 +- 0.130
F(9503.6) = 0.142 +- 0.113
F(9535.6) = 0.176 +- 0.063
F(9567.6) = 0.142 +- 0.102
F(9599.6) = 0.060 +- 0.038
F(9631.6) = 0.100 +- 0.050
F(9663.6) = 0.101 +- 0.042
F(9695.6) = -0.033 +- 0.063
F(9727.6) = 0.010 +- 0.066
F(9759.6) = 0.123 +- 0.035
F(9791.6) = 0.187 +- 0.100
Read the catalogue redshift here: 1.364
